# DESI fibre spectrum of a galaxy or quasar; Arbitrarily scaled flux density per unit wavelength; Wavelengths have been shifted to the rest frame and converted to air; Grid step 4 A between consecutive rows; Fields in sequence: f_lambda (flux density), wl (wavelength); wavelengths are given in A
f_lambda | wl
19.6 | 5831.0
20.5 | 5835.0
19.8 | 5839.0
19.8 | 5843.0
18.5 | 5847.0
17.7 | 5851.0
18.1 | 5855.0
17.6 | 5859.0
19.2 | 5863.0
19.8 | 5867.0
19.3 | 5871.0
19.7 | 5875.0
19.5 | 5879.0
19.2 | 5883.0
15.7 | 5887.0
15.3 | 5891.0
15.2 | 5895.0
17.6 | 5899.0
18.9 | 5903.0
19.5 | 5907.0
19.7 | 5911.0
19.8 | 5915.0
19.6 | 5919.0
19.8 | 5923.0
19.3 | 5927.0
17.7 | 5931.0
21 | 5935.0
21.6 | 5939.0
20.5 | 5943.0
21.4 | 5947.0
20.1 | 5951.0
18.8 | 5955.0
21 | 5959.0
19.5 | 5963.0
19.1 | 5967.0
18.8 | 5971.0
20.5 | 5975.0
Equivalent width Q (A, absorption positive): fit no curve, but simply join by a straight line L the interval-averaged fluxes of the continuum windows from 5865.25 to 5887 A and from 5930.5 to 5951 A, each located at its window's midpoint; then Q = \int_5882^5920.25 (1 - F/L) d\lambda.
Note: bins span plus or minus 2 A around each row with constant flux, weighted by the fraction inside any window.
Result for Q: 3.4 A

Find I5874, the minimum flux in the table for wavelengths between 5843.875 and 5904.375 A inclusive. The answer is 15.2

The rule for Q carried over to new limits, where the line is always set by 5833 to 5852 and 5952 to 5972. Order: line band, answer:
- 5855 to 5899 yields 3.08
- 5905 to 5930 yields -0.12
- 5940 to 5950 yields -0.74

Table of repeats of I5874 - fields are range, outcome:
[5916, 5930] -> 19.3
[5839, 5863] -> 17.6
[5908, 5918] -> 19.7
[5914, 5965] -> 17.7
